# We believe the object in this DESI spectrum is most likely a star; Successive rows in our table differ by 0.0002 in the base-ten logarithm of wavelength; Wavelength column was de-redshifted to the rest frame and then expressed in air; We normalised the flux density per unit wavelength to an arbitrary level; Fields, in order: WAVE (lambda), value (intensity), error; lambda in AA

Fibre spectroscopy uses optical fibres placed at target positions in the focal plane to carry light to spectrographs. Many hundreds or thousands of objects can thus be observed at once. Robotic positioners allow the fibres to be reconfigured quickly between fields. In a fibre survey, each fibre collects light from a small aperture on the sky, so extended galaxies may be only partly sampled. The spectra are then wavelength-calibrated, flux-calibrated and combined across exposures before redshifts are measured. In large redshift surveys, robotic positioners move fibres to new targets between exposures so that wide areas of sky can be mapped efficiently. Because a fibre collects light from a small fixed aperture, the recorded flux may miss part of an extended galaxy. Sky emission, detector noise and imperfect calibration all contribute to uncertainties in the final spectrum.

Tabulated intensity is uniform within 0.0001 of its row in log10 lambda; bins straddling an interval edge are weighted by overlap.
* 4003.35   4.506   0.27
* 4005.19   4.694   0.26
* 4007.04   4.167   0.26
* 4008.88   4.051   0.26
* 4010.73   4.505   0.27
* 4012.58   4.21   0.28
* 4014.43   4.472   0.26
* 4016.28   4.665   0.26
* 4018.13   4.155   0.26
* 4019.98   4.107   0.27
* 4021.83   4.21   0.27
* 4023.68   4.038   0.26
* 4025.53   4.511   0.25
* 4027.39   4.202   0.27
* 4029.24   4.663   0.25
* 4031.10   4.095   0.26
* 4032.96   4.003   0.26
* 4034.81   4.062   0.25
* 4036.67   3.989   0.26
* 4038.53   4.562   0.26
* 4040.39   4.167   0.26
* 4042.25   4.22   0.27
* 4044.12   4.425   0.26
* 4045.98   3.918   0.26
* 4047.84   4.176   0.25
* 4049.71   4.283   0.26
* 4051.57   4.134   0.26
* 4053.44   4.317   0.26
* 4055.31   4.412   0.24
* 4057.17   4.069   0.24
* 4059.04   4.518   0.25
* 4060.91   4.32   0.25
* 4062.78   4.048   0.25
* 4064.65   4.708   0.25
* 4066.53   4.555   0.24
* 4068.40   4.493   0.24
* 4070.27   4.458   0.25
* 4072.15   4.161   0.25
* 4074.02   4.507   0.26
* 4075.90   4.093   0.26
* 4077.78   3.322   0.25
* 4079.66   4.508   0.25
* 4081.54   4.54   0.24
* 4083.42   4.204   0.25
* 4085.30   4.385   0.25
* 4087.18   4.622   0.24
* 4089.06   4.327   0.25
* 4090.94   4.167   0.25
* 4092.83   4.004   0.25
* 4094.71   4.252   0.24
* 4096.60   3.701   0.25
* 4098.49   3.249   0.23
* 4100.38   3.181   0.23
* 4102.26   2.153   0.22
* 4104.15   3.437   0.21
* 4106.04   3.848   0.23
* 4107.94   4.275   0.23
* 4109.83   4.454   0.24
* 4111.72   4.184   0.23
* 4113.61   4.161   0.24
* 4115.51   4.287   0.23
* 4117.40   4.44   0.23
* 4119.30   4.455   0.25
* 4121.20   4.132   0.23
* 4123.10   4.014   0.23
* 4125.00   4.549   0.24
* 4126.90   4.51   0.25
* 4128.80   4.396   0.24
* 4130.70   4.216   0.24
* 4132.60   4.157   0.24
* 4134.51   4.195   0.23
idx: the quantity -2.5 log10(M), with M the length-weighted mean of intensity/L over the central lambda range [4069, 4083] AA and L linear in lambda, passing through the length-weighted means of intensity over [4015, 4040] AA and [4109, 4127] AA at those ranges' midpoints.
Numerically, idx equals 0.013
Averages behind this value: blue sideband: 4.25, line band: 4.23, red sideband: 4.31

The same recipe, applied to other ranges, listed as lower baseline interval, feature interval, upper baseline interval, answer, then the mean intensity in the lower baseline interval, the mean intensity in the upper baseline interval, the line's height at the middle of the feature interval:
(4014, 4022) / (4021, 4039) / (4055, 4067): 0.03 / 4.32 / 4.37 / 4.34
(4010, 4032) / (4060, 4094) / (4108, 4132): 0.00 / 4.32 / 4.31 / 4.32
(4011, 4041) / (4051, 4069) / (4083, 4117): -0.06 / 4.26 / 3.94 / 4.12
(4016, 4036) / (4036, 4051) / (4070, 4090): 0.01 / 4.23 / 4.28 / 4.25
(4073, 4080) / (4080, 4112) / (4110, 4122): 0.06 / 4.07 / 4.29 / 4.18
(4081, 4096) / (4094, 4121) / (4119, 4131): 0.12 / 4.29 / 4.32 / 4.31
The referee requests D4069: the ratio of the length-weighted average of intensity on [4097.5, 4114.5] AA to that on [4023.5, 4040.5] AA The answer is 0.9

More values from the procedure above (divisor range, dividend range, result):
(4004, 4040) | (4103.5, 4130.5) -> 0.99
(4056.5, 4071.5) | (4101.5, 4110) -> 0.82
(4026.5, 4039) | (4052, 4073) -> 1.04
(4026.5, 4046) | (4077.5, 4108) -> 0.92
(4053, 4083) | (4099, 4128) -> 0.93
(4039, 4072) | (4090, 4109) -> 0.84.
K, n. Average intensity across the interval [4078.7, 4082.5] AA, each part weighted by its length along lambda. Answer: 4.51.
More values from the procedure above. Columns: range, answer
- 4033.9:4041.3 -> 4.19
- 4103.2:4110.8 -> 4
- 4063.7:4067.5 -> 4.62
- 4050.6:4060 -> 4.29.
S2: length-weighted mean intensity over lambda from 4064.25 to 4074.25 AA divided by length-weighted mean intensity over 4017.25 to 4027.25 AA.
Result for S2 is 1.06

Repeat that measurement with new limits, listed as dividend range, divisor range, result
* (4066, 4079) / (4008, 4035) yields 0.99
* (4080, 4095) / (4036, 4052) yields 1.03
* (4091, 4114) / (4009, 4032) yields 0.87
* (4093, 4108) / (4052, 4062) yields 0.81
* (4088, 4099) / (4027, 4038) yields 0.95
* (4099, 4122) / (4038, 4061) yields 0.92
